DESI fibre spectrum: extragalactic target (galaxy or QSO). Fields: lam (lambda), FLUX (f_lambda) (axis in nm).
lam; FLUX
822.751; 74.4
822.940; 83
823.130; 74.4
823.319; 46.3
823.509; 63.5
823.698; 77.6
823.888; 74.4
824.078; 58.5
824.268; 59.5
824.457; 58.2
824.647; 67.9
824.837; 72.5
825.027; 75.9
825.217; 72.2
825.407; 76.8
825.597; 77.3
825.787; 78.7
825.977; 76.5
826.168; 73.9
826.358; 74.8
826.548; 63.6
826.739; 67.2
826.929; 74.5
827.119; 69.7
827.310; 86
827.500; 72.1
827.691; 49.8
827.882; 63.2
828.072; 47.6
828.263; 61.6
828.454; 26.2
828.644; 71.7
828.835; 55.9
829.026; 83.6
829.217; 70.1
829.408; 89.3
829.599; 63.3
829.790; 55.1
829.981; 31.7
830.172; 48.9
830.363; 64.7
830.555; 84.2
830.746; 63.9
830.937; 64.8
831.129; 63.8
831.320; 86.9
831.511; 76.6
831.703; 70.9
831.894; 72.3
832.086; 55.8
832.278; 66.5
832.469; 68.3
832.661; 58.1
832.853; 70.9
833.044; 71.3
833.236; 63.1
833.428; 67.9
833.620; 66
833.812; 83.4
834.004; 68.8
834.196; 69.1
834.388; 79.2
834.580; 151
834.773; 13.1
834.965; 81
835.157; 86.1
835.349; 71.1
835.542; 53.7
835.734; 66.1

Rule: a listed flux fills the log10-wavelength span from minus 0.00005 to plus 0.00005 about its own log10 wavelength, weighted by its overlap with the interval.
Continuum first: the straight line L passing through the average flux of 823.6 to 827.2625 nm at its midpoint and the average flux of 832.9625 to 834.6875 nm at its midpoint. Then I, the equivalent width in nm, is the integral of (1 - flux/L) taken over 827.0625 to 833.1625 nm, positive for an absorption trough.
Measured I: 0.87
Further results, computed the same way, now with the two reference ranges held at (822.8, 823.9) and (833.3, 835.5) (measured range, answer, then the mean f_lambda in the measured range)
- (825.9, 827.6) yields -0.04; 73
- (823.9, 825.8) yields 0.03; 69.6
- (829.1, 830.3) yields 0.21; 60.3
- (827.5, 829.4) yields 0.30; 60.9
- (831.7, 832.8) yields 0.14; 65.1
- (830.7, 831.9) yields 0.04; 71.6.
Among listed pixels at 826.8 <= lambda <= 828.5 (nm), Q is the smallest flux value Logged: 26.2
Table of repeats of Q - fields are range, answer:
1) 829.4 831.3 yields 31.7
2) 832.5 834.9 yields 13.1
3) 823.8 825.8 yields 58.2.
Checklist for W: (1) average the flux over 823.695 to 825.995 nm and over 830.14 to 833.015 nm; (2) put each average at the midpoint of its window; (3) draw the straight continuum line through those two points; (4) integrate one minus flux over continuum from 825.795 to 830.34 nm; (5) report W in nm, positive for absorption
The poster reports 0.338 nm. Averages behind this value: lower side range 70.8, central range 64.5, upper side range 68.3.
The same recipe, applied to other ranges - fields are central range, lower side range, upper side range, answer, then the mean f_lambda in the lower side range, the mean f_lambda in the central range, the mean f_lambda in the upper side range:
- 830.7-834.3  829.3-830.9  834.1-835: 0.11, 62.8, 69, 78.5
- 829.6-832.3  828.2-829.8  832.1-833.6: 0.03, 64.6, 64.6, 66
